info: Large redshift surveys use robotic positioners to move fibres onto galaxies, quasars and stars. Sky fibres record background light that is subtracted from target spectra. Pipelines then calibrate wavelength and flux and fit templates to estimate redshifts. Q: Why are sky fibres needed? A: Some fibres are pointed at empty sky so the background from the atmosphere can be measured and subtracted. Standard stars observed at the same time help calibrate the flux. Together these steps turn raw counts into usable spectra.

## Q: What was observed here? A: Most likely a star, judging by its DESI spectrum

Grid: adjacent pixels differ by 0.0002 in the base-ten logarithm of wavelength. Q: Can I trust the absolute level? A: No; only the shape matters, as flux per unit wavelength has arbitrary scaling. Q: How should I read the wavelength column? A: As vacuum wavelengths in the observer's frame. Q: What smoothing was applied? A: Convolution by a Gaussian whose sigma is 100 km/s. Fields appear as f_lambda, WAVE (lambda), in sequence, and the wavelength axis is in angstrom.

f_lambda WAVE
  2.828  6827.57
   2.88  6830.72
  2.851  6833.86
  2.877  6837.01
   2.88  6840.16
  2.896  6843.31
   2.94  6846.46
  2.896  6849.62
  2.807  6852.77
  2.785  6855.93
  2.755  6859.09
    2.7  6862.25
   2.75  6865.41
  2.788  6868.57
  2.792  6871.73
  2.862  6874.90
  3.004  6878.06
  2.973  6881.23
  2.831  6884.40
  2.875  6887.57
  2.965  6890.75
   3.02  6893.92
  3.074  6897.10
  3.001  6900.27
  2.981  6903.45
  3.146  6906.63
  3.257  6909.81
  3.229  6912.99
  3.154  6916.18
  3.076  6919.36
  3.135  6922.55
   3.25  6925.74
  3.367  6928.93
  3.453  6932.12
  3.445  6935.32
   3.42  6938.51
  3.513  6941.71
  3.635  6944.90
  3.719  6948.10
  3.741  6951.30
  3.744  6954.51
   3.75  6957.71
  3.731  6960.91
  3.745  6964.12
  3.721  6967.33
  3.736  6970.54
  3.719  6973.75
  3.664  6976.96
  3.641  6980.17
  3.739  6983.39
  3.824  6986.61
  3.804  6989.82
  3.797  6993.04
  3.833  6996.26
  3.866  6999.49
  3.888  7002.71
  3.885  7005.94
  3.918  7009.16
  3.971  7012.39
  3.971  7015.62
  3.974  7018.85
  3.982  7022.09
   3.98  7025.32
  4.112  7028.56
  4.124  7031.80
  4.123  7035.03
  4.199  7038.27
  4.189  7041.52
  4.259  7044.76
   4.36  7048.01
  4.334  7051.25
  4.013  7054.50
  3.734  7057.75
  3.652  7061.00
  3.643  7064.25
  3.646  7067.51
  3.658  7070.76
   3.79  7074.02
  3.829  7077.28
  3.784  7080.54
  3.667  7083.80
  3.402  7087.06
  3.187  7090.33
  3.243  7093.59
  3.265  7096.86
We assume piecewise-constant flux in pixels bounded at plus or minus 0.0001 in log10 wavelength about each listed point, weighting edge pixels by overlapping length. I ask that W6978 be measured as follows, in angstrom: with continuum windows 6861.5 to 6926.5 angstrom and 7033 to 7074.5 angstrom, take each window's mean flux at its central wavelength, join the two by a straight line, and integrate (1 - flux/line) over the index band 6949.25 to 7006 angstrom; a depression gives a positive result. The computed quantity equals -4.2 angstrom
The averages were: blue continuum 2.99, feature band 3.76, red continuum 3.98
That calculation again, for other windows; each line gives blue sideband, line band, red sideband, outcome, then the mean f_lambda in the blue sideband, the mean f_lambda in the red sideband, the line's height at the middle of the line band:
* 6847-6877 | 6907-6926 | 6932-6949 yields 0.7 angstrom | 2.8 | 3.53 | 3.31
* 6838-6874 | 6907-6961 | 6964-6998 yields -0.5 angstrom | 2.82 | 3.75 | 3.4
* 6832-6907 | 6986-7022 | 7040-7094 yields -3.9 angstrom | 2.89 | 3.8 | 3.51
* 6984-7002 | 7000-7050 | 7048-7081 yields -3.0 angstrom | 3.82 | 3.84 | 3.83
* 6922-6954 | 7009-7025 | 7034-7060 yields 0.0 angstrom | 3.49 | 4.14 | 3.96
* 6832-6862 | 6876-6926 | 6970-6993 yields 2.4 angstrom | 2.85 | 3.74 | 3.2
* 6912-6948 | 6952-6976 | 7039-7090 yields -1.8 angstrom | 3.35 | 3.85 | 3.48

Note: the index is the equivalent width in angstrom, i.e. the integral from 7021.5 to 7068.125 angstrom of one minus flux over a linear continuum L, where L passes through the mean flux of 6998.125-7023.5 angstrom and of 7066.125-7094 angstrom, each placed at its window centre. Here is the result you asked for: -3.3 angstrom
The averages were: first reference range 3.93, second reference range 3.59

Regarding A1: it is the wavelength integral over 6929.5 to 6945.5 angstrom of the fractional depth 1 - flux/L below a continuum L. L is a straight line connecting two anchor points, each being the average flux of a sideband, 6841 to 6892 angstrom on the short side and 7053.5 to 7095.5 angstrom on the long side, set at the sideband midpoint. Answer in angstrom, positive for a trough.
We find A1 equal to -1.9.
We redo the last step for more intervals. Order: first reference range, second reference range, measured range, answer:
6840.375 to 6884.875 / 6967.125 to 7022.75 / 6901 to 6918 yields 0.3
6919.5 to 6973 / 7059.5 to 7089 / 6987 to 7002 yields -1.0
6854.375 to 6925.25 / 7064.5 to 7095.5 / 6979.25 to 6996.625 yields -2.6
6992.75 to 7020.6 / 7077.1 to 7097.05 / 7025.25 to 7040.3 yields -1.4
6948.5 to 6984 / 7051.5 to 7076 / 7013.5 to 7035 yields -1.6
